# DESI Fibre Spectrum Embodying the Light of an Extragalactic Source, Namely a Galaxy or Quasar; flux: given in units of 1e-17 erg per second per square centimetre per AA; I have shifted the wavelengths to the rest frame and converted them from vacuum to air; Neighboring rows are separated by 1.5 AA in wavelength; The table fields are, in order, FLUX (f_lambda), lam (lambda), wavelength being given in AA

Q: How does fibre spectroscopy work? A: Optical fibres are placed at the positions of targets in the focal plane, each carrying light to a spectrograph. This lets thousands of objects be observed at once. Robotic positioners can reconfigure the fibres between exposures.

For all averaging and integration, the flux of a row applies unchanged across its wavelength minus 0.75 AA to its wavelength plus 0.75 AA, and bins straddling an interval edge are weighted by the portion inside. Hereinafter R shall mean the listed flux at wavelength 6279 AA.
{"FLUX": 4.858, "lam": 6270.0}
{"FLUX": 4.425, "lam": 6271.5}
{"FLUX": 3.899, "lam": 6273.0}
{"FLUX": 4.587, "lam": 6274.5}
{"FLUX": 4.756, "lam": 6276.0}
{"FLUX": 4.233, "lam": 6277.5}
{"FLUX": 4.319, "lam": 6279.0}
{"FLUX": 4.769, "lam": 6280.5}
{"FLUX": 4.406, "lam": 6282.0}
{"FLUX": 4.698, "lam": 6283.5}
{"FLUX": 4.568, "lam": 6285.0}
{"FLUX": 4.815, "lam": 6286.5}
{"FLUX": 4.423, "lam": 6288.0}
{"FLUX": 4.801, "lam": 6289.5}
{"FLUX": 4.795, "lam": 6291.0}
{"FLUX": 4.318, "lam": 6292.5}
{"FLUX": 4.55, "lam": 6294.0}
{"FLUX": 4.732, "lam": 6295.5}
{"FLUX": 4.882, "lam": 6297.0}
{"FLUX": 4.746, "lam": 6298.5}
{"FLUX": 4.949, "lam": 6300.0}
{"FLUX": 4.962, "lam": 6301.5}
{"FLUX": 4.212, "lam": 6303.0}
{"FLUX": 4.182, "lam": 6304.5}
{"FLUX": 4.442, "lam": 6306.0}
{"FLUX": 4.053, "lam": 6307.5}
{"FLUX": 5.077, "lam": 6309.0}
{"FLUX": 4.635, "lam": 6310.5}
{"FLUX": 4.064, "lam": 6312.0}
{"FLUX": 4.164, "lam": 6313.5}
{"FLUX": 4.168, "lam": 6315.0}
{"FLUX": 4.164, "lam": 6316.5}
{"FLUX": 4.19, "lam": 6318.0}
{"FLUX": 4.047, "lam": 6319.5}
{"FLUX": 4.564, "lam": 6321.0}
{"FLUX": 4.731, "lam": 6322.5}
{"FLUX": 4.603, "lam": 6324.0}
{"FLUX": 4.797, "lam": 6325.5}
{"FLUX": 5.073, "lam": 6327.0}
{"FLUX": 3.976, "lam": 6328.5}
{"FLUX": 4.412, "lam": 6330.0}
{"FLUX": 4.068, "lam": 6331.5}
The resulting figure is 4.319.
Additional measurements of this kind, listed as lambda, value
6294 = 4.55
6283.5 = 4.698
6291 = 4.795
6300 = 4.949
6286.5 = 4.815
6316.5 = 4.164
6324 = 4.603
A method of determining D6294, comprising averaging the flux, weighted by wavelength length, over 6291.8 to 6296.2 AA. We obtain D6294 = 4.53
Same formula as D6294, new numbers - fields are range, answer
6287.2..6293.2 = 4.59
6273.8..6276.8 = 4.67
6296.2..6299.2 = 4.81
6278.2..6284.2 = 4.54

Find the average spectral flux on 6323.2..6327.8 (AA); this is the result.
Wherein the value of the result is 4.81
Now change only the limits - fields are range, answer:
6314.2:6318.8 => 4.17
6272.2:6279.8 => 4.36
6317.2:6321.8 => 4.27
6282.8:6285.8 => 4.63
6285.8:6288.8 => 4.62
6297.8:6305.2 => 4.61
